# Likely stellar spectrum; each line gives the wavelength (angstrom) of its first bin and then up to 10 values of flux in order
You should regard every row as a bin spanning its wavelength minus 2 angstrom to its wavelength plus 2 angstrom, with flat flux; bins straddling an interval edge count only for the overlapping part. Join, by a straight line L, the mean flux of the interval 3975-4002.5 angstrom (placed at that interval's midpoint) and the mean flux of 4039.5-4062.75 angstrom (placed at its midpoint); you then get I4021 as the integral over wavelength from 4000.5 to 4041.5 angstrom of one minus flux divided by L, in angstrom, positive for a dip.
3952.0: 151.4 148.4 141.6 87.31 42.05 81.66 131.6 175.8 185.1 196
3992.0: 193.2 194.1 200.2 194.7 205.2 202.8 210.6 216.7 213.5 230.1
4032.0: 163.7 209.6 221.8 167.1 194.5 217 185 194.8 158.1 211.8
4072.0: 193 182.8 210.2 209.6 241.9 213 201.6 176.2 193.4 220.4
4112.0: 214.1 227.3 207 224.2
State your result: -3.7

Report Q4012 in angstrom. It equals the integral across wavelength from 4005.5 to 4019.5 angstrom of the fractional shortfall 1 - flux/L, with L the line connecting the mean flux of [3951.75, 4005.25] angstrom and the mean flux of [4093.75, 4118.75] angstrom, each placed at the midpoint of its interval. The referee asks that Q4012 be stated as -3.49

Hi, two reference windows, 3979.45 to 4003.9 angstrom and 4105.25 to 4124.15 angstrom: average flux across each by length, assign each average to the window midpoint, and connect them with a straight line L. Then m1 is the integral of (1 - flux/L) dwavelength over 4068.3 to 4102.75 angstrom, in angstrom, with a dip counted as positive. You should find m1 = 1.20 angstrom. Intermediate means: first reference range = 192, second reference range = 217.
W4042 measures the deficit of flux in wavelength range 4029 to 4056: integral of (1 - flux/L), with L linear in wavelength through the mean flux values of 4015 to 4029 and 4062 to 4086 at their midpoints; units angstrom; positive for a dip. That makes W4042 1.56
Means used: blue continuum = 217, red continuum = 194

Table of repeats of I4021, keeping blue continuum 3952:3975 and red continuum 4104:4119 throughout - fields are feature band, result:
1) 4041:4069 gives -2.6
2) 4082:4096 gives -1.4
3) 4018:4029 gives -5.0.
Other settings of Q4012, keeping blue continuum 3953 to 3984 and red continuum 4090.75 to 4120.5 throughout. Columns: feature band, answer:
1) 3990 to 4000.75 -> -4.47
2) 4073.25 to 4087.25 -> -0.97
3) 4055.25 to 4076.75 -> -0.74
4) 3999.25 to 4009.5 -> -4.03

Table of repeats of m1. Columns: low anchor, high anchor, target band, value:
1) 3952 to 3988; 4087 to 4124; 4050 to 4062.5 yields -1.1 angstrom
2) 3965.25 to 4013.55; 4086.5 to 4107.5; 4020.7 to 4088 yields -3.6 angstrom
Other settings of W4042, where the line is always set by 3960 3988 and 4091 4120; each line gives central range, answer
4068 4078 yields -0.36 angstrom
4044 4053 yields -1.31 angstrom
